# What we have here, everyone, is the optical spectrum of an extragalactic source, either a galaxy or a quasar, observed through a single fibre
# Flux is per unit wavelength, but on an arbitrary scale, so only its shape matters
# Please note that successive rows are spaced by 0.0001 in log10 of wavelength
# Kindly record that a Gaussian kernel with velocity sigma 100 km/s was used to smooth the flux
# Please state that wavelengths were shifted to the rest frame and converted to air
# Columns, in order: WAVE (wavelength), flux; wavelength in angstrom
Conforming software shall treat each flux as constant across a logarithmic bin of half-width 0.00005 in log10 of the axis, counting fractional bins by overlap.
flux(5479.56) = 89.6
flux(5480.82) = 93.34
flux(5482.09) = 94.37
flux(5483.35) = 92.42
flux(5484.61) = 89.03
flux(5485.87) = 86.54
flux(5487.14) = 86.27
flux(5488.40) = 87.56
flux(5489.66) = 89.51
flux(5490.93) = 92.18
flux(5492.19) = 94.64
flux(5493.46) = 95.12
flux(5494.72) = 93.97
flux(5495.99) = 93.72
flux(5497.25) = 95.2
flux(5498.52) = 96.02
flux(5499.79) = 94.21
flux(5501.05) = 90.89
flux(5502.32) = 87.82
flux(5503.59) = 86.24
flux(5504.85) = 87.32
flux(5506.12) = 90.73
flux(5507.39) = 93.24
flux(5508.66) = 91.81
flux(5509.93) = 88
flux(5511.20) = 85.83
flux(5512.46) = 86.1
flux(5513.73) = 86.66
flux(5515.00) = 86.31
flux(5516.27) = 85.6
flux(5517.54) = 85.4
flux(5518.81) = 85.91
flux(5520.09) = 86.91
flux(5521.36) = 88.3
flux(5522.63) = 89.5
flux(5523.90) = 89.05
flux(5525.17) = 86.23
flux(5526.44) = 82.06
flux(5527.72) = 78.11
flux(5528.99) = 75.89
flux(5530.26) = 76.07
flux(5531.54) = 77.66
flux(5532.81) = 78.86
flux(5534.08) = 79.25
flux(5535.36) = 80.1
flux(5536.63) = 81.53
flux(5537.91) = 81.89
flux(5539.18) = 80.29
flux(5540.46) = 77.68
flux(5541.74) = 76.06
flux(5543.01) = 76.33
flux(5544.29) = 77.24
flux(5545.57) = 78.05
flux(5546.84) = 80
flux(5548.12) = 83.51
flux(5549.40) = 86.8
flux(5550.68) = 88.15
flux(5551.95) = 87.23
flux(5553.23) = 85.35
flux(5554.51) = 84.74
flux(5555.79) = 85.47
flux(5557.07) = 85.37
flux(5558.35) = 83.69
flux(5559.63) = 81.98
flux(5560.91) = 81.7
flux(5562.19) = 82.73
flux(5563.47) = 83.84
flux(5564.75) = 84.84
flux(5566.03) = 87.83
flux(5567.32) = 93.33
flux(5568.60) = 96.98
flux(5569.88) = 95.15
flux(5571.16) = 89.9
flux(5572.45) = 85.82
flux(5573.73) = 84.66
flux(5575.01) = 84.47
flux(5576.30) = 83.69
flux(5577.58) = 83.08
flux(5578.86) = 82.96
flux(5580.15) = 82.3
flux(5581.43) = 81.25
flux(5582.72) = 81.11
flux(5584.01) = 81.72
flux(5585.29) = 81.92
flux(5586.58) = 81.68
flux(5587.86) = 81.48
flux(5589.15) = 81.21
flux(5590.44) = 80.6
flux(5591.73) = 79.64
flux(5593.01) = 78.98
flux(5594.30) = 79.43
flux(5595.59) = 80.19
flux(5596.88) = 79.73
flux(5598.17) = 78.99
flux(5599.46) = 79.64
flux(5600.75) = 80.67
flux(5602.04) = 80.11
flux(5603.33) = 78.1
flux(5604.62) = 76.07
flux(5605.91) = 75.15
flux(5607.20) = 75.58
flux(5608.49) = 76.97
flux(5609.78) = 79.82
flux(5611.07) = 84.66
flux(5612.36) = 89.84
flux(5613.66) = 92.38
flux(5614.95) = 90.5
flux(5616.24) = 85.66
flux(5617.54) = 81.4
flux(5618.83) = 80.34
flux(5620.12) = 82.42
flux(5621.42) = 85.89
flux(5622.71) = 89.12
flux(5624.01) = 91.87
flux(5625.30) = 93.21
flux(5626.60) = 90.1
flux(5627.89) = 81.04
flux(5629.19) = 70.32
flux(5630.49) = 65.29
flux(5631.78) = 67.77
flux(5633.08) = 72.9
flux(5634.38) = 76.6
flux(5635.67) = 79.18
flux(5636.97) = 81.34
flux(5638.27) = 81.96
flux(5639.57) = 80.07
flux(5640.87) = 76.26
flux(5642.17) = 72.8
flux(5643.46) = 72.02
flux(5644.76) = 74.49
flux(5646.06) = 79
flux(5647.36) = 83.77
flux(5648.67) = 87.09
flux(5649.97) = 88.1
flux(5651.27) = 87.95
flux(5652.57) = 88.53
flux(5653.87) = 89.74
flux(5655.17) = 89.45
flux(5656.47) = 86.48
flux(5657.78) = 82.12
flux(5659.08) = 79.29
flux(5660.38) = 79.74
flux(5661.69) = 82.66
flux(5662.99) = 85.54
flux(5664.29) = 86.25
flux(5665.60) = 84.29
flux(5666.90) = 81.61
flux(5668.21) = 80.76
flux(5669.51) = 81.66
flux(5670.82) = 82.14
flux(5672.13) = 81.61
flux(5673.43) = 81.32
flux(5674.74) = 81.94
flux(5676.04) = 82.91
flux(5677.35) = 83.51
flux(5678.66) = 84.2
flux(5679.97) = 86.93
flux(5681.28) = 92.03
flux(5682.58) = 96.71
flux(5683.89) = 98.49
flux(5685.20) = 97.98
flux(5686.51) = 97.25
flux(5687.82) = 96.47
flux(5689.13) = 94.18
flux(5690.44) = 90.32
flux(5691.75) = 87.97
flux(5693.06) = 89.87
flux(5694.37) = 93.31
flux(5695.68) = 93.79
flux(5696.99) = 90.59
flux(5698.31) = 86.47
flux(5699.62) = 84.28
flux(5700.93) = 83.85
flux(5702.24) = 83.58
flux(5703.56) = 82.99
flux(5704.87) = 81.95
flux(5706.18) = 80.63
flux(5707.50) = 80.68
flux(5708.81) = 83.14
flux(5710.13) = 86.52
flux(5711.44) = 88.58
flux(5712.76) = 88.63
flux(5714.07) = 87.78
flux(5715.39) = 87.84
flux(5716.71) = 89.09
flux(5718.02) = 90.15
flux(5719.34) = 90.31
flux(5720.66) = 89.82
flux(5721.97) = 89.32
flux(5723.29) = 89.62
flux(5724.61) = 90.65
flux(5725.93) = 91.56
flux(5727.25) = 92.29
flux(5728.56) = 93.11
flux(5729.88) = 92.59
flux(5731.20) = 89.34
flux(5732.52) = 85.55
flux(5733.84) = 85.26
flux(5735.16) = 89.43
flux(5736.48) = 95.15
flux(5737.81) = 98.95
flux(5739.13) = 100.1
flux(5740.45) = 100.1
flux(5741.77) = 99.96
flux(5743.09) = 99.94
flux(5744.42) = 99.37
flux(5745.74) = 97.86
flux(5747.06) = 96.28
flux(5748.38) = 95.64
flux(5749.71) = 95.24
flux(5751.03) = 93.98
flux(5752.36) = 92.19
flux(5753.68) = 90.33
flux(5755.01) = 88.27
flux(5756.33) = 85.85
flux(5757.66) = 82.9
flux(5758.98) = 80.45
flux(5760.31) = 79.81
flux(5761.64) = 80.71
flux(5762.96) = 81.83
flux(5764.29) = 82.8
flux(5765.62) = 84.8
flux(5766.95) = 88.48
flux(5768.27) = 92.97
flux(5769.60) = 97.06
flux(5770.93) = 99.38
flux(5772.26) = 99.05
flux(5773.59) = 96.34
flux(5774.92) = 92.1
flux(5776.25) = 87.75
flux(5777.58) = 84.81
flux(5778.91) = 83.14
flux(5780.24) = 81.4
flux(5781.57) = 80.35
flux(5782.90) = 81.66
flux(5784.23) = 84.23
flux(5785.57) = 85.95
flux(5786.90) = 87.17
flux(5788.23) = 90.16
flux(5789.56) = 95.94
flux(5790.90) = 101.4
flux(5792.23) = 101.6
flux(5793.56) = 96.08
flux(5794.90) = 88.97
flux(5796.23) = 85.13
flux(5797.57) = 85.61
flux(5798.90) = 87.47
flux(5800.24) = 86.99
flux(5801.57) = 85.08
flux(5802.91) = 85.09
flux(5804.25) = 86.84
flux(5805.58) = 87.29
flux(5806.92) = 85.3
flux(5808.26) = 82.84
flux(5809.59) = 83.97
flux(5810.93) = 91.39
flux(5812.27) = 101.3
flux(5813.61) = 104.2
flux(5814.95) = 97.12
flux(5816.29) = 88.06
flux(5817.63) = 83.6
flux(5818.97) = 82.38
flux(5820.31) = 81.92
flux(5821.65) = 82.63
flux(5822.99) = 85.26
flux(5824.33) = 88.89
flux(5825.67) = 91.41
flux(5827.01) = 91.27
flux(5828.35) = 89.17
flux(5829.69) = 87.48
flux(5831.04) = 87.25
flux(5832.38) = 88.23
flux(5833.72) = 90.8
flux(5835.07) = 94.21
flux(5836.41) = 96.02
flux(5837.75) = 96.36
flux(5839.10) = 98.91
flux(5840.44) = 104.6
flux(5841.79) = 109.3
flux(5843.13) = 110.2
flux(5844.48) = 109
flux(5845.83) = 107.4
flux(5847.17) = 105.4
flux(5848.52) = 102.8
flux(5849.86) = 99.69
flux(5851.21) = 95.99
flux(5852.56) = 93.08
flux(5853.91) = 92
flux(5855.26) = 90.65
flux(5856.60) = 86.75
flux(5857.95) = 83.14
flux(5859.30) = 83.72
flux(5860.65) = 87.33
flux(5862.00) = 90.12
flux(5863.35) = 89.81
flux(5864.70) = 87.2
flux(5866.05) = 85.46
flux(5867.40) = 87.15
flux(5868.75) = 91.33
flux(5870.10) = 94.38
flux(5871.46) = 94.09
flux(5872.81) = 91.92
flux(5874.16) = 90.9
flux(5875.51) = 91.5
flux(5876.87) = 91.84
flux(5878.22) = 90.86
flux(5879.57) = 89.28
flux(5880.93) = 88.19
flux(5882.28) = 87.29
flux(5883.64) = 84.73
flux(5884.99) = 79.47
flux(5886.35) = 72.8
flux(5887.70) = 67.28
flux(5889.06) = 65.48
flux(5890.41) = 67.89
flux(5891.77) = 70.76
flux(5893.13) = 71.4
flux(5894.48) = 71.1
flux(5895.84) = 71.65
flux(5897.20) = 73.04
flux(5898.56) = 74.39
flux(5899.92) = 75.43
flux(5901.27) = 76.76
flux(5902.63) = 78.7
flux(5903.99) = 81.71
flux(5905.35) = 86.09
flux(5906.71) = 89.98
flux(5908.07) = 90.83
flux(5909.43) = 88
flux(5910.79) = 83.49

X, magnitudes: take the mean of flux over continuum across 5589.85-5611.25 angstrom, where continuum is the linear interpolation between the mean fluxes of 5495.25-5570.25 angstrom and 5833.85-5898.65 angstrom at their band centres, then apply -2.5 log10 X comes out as 0.092 mag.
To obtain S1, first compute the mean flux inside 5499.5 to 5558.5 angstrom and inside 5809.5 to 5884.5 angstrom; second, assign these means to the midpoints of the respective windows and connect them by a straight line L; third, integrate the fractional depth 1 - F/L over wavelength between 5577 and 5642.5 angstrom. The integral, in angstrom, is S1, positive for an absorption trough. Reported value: 4.1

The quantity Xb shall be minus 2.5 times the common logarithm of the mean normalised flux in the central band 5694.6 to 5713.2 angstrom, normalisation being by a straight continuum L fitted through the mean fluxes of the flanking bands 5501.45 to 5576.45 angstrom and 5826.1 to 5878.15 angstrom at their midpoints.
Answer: 0.05 mag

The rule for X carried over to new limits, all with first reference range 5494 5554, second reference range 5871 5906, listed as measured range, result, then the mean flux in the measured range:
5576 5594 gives 0.04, 81.5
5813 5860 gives -0.16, 93.7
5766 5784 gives -0.10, 89.4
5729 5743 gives -0.14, 93.9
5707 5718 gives -0.06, 86.9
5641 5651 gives 0.05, 79.8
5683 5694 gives -0.14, 94.1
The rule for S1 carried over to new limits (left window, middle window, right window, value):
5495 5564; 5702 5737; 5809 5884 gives 0.5 angstrom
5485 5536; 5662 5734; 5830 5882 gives 2.4 angstrom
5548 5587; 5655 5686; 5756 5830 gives 0.5 angstrom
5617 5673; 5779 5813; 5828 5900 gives -0.7 angstrom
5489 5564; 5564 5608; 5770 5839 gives 1.9 angstrom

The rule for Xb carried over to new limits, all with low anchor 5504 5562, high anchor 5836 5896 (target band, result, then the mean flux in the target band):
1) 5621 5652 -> 0.07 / 80.3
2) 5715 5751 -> -0.07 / 93.2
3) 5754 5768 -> 0.04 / 84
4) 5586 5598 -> 0.06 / 80.3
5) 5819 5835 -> 0.01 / 87.7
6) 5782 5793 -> -0.03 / 90.9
